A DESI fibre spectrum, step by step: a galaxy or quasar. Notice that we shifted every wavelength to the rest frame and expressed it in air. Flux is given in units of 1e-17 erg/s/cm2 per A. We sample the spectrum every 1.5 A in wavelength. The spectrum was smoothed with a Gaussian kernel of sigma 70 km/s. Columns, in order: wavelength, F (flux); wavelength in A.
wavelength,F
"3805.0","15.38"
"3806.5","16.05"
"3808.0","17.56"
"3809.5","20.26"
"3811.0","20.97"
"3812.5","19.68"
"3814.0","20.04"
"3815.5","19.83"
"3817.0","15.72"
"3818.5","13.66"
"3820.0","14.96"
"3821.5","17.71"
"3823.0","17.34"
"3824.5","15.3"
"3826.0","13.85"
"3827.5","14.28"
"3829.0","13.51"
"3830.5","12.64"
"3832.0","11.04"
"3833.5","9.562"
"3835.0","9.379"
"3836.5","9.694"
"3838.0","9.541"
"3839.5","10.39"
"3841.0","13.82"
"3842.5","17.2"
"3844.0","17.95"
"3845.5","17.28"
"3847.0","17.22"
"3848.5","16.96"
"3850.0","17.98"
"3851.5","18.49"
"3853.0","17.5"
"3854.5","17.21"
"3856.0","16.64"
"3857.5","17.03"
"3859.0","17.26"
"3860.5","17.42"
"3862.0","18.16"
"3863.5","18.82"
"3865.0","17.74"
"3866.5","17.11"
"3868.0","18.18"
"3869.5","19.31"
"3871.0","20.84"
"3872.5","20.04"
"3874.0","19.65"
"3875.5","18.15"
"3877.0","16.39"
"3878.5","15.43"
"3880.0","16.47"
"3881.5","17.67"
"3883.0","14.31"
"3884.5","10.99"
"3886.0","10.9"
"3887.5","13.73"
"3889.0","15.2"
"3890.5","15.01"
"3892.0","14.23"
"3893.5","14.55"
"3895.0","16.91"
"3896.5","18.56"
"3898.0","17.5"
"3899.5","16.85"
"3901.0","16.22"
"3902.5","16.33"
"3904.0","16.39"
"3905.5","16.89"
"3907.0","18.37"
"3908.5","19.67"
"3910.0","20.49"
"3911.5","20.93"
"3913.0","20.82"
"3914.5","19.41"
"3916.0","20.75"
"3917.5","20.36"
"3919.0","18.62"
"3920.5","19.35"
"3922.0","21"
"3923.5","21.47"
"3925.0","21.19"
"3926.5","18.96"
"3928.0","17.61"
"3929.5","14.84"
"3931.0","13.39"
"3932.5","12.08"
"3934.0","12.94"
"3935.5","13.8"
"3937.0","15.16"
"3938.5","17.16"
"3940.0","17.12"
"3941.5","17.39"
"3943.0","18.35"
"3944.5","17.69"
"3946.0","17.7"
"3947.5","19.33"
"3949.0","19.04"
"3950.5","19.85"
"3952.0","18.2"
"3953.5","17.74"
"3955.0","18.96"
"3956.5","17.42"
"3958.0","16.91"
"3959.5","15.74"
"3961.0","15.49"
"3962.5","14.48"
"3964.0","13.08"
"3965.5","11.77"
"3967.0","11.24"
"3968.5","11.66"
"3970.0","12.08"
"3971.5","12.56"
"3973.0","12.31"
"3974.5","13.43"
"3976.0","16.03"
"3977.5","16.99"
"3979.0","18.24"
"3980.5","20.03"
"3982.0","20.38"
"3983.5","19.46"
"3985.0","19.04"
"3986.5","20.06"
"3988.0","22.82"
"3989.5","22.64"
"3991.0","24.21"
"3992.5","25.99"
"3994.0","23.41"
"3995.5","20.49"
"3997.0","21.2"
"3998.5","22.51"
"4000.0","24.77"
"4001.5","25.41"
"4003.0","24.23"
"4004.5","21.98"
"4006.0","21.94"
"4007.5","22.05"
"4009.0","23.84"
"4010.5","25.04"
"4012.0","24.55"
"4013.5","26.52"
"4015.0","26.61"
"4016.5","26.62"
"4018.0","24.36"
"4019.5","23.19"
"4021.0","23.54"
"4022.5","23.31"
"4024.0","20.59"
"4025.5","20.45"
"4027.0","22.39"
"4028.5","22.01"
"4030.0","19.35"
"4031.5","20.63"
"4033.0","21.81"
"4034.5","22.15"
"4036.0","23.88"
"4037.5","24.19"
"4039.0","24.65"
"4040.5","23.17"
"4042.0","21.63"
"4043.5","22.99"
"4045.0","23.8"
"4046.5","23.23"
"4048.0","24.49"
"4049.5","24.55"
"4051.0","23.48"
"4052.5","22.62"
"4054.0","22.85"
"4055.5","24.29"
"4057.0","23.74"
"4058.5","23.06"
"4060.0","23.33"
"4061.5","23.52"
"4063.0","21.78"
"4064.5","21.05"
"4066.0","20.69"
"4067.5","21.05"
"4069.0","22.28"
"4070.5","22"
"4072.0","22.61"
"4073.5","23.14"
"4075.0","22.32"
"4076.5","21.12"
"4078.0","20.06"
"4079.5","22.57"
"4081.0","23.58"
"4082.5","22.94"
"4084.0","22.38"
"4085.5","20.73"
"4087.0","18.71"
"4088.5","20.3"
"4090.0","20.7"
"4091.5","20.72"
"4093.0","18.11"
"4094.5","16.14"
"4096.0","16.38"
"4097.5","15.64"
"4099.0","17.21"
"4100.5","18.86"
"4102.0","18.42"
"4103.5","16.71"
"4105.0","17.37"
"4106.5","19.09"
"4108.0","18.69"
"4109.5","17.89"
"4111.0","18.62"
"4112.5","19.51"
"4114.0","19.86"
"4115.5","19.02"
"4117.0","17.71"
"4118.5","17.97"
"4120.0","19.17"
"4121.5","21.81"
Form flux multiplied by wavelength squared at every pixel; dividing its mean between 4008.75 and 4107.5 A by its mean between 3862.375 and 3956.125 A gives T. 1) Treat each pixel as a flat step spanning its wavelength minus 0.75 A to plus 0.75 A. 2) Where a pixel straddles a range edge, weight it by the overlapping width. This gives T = 1.4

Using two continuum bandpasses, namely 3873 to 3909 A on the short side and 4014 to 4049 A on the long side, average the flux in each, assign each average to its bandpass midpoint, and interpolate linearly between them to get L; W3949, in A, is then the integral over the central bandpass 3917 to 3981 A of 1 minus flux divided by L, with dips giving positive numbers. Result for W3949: 8.1 A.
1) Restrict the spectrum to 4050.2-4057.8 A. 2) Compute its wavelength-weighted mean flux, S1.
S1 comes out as 23.4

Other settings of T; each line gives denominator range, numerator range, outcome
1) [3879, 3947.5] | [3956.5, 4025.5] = 1.23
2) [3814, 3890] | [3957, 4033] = 1.38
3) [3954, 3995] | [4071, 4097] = 1.26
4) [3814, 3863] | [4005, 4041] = 1.66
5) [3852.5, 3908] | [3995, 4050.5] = 1.49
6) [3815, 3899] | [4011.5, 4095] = 1.57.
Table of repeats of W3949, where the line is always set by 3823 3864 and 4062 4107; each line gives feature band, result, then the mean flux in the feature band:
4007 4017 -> -3.45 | 25.1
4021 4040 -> -3.15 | 22.2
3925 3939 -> 1.27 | 15.4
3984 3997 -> -2.88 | 22.2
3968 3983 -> 2.00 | 15.5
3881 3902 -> 1.20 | 15.2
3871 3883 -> -1.45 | 17.7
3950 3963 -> 0.19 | 17.2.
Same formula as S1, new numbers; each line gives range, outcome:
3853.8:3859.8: 17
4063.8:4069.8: 21.3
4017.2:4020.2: 23.8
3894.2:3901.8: 17.2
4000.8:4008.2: 23.1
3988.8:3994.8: 24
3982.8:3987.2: 19.5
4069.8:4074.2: 22.6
